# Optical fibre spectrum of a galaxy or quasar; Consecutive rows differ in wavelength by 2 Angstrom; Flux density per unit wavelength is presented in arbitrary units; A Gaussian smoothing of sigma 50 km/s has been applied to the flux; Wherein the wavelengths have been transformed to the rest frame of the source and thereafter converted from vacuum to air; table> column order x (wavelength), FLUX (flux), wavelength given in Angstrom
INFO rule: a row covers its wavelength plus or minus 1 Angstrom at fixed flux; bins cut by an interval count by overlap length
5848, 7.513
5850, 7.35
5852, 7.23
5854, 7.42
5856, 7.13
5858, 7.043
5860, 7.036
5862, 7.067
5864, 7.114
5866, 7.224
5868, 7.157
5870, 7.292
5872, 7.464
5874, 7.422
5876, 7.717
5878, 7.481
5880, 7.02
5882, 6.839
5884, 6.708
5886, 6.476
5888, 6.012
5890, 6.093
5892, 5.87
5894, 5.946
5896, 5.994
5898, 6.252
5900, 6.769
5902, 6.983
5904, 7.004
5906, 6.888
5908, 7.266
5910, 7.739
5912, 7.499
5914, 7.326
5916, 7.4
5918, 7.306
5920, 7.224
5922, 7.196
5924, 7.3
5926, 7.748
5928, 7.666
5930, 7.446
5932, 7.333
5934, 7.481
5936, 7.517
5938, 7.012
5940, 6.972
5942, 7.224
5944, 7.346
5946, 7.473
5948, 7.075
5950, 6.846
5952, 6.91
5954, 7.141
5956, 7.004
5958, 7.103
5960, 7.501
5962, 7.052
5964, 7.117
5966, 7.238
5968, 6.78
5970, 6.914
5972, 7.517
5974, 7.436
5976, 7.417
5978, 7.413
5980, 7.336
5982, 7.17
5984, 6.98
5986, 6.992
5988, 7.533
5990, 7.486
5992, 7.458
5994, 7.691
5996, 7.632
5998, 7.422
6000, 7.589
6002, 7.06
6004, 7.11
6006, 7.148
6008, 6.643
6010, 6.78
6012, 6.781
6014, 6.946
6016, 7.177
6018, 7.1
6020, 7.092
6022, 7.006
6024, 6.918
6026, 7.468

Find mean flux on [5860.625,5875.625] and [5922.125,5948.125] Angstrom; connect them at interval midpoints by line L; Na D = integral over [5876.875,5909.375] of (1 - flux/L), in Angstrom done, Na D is 3.0 Angstrom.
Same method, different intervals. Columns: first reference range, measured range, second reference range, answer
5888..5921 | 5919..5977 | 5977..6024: -2.1 Angstrom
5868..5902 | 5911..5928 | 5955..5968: -1.2 Angstrom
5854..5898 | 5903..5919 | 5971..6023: -0.8 Angstrom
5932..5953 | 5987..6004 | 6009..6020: -1.0 Angstrom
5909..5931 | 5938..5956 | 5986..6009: 0.7 Angstrom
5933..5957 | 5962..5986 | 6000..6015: -0.4 Angstrom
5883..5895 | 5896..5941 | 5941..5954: -3.7 Angstrom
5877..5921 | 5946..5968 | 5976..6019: -0.1 Angstrom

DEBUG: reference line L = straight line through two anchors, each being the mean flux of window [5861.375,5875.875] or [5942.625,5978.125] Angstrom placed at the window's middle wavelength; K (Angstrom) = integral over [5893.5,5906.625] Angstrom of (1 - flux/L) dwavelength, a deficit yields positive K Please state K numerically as 1.2 Angstrom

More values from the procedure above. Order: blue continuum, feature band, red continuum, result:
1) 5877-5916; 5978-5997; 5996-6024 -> -0.9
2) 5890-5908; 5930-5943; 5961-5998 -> -0.8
